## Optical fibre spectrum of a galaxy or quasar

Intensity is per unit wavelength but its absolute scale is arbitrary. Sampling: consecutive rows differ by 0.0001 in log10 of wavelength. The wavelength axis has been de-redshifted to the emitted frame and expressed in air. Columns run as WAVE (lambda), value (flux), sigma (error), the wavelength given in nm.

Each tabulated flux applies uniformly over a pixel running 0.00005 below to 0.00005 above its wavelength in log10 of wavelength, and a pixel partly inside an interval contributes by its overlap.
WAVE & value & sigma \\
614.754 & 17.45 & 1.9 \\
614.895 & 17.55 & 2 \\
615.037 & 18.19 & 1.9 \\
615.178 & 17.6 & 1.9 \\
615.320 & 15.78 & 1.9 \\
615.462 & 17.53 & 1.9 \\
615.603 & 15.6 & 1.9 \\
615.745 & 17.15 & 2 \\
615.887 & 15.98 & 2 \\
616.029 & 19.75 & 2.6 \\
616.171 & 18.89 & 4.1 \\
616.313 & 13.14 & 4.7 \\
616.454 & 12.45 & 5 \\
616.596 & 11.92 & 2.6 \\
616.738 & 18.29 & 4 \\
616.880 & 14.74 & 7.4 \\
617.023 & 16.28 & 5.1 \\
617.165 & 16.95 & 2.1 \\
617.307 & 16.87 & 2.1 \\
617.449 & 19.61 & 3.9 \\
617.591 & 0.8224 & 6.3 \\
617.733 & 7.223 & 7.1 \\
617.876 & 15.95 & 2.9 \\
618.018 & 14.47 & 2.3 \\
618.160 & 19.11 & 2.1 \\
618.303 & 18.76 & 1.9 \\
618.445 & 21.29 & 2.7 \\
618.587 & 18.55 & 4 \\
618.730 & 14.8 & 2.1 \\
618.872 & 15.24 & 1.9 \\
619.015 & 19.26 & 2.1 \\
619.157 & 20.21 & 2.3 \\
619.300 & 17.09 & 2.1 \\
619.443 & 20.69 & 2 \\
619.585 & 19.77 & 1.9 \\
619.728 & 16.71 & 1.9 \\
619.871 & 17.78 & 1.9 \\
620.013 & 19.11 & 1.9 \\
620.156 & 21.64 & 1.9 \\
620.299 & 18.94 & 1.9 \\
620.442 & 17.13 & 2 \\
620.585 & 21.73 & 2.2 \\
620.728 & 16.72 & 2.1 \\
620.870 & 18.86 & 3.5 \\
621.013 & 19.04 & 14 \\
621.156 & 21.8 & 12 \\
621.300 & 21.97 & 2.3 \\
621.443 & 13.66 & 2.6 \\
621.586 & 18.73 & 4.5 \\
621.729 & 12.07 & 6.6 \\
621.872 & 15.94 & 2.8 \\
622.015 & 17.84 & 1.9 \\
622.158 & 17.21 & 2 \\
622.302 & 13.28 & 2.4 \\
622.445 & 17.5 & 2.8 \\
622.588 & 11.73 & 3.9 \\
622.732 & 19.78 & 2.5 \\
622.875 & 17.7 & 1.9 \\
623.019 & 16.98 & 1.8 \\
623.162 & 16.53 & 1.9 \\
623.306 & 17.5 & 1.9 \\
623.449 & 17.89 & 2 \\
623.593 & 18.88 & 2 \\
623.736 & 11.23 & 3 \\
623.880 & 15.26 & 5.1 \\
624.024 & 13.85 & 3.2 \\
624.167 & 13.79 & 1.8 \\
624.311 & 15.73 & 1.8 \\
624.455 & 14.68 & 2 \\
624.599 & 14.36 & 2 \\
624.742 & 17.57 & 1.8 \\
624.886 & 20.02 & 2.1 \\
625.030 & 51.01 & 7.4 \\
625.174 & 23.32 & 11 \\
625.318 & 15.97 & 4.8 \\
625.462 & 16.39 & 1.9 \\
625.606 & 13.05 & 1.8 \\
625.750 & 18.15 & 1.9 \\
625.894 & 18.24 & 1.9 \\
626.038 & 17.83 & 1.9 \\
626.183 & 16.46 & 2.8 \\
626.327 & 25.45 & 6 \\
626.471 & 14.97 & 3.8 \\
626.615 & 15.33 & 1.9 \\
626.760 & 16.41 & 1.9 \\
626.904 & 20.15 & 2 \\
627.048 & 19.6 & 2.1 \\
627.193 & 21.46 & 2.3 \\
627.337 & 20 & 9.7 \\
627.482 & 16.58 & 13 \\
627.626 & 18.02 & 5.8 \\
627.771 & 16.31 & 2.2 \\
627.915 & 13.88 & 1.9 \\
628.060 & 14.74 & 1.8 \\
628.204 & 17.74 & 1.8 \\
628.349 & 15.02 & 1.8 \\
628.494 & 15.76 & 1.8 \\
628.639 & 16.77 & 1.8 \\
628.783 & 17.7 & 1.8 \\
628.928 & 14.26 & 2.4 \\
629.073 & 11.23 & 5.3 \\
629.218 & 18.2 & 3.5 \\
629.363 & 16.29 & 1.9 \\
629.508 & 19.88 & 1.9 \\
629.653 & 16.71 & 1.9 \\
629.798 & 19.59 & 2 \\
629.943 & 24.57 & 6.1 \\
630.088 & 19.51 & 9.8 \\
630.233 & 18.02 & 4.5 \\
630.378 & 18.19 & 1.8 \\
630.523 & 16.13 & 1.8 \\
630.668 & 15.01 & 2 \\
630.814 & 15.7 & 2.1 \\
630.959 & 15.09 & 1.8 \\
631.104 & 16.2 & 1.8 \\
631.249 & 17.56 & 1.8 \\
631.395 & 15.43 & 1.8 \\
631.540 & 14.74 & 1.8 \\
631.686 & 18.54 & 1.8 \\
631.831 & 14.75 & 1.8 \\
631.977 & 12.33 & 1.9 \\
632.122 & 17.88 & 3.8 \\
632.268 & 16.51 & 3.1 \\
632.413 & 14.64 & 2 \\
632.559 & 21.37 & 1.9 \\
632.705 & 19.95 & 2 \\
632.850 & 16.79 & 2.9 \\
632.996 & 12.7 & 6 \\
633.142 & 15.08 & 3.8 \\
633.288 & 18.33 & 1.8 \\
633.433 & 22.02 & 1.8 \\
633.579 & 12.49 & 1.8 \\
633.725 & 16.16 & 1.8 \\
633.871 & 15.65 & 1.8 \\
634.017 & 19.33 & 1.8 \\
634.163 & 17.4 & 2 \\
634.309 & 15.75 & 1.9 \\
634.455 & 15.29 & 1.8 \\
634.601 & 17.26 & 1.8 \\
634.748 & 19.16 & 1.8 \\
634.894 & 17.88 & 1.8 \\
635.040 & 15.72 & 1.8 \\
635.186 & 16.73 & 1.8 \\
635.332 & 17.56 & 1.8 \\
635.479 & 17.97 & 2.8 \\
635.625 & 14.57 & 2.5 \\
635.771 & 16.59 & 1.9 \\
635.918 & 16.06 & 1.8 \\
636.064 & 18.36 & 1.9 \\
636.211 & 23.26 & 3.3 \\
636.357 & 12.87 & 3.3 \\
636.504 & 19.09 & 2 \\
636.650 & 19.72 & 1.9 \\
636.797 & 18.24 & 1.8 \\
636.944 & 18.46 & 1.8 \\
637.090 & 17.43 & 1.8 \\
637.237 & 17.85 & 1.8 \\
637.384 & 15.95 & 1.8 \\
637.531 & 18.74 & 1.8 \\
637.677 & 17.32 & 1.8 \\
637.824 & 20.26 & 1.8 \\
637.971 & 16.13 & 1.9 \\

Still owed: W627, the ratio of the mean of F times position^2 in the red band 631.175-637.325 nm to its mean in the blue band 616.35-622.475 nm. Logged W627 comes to 1.06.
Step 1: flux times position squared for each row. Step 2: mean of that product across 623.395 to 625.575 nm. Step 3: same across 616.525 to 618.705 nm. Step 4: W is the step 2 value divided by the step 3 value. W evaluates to 1.2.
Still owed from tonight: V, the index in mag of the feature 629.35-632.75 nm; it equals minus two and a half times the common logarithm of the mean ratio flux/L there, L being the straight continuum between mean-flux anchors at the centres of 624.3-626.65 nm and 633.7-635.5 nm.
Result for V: 0.046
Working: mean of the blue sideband 19.5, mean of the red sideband 17.1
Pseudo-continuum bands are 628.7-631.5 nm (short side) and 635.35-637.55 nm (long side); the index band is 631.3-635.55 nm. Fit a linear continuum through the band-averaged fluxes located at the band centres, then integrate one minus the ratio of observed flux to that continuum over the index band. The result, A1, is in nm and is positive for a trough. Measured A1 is 0.16 nm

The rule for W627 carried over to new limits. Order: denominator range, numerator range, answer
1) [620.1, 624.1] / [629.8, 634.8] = 1.02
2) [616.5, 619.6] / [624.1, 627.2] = 1.21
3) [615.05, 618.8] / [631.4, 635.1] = 1.11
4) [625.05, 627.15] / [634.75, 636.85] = 0.96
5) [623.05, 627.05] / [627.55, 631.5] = 0.94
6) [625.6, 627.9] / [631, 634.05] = 0.93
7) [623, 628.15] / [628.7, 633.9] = 0.95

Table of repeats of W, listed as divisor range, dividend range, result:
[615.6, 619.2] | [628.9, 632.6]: 1.11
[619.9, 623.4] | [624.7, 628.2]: 1.10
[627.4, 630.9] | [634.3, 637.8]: 1.06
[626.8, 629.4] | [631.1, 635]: 1.01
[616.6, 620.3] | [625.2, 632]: 1.05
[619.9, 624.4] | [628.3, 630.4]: 1.05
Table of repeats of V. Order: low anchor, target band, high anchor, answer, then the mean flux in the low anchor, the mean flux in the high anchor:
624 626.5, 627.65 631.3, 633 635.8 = 0.075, 19.1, 16.8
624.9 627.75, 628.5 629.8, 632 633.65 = 0.126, 19.8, 16.9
